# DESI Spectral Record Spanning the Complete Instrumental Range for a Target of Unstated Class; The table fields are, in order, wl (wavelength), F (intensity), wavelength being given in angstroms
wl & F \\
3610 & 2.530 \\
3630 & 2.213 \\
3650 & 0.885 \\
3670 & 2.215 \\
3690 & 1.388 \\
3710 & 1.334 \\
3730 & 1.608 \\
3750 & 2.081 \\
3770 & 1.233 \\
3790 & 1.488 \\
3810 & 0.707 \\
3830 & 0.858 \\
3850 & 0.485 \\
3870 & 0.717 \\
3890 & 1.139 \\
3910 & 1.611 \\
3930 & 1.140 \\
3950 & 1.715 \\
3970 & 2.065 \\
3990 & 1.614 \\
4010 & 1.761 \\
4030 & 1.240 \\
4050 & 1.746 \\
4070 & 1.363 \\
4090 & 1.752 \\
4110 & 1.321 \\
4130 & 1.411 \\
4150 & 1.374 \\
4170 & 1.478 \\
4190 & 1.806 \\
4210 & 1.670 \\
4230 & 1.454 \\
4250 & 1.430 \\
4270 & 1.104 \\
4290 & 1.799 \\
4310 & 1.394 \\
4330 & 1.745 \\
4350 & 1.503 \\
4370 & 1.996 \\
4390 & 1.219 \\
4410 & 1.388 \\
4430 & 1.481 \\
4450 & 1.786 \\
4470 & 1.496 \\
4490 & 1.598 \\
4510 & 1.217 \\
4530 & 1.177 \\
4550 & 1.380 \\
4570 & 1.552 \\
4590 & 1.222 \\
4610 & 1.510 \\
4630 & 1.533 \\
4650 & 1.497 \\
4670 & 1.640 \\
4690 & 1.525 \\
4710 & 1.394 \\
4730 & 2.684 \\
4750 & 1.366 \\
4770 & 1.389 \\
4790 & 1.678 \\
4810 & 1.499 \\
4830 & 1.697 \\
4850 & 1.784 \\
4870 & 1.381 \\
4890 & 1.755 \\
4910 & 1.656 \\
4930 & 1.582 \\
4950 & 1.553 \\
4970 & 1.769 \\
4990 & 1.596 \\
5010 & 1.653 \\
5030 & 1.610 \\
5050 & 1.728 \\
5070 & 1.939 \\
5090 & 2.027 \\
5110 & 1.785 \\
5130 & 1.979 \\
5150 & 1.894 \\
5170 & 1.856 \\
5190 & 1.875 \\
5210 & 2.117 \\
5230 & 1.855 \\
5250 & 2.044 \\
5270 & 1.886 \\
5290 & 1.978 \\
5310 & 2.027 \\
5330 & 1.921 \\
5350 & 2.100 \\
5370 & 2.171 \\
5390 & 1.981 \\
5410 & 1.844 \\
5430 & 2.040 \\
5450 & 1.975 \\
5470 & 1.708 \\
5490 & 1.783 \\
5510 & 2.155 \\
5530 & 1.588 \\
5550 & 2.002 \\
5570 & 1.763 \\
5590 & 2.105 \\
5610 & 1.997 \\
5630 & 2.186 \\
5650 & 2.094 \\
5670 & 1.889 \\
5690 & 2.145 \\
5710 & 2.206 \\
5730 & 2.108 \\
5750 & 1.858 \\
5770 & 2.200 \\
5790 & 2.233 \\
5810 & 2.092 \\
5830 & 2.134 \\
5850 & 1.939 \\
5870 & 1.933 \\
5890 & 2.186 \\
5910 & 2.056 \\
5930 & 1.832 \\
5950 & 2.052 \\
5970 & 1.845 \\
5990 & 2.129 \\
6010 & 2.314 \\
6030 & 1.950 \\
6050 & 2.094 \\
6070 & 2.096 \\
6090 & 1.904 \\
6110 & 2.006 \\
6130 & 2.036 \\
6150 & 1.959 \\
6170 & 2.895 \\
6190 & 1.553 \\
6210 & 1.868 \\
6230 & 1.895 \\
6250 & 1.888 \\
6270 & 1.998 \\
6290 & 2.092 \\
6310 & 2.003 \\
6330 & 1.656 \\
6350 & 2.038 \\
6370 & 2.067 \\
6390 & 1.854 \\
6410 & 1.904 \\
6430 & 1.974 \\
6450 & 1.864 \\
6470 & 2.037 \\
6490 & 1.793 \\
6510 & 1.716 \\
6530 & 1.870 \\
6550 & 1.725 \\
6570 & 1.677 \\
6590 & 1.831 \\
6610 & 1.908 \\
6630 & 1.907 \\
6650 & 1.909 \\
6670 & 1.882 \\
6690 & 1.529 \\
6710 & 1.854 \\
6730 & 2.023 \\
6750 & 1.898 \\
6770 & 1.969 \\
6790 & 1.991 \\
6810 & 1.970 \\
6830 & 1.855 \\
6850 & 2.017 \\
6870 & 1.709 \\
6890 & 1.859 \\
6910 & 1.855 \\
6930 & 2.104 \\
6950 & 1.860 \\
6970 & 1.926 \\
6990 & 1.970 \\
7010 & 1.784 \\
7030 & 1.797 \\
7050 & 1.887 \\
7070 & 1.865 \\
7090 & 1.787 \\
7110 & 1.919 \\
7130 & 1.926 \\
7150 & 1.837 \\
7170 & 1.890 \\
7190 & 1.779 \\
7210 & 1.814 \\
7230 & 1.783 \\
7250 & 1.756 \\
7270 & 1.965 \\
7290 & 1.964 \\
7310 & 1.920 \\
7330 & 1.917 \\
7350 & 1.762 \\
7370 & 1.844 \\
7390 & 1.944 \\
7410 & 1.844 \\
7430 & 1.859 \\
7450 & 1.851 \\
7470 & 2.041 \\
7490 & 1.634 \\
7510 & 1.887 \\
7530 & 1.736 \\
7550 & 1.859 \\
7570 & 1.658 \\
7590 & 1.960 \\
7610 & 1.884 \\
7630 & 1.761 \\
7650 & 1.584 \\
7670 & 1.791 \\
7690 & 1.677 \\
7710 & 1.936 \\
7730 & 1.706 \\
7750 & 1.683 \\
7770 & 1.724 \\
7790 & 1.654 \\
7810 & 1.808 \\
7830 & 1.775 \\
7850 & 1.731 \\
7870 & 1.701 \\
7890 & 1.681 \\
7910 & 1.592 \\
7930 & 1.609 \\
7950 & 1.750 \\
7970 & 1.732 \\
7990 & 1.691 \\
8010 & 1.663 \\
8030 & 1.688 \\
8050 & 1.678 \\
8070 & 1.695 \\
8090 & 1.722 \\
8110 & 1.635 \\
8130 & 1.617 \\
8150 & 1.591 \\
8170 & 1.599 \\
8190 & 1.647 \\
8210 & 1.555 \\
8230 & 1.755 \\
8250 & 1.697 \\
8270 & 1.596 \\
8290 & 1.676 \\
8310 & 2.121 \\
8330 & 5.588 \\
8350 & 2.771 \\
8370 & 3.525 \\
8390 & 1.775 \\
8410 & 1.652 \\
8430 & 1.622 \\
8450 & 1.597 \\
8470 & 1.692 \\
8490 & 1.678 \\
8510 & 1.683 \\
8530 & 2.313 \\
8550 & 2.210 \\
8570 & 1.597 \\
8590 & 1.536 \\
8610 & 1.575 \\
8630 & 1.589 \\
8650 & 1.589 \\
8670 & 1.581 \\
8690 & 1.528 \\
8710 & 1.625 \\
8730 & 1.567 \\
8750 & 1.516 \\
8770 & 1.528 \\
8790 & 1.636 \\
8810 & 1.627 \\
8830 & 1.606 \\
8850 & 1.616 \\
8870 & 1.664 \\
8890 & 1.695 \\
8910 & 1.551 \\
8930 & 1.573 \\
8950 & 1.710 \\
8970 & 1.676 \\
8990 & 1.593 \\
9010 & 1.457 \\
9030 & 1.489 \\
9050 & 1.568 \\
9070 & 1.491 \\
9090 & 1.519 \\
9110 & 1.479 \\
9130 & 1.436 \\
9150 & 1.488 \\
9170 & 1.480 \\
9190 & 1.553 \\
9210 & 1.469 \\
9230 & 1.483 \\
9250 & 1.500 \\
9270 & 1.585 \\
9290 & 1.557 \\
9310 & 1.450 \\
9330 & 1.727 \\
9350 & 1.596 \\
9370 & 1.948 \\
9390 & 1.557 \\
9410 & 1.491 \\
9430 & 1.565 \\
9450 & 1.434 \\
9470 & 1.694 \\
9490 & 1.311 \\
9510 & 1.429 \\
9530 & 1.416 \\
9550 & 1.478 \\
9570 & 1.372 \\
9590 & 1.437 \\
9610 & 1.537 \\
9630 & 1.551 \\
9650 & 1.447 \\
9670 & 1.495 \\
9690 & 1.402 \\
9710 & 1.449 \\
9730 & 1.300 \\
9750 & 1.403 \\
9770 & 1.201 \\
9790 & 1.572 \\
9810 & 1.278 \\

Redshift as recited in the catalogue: 0.27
